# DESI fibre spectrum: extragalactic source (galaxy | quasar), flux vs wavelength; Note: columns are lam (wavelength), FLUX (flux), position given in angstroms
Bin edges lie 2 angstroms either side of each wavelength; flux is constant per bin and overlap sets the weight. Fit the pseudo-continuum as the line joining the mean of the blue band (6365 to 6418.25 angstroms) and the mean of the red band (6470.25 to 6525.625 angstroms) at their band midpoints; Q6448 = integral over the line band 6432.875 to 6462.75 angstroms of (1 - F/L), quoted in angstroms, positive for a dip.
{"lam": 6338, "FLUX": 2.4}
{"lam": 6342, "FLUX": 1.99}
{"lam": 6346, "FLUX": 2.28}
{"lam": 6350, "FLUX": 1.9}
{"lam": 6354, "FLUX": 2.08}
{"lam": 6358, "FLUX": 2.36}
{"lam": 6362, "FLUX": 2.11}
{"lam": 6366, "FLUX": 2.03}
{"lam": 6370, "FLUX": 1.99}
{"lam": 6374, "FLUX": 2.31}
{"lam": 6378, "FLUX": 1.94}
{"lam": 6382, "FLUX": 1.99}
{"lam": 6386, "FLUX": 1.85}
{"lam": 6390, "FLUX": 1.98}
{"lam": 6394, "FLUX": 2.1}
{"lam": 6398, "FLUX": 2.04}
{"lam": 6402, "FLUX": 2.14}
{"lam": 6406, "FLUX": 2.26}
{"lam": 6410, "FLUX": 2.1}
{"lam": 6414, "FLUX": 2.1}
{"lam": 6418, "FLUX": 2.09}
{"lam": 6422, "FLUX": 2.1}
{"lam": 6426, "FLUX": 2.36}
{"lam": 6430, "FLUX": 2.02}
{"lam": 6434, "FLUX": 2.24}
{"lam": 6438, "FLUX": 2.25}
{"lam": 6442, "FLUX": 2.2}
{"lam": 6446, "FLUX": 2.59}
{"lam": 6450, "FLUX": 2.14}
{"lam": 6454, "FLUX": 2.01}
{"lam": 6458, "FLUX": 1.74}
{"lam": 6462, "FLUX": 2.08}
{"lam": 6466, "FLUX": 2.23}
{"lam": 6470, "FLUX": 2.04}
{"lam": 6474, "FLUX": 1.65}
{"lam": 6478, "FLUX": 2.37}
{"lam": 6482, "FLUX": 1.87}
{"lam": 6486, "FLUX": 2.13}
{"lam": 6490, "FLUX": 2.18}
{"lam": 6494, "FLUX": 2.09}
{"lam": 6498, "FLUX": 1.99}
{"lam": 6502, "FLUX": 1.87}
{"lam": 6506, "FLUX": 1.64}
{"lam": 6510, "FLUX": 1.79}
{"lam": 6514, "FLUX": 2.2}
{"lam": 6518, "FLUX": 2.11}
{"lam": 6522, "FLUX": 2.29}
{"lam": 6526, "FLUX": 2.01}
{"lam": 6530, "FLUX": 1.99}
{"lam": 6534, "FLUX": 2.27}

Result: -1.7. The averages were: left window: 2.07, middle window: 2.16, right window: 2.01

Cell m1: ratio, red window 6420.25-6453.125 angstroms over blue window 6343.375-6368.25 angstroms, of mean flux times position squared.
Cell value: 1.08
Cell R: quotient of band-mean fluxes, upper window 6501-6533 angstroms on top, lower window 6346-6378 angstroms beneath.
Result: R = 0.95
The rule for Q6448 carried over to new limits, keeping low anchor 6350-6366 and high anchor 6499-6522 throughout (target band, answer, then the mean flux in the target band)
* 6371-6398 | 0.9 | 2.03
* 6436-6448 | -1.8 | 2.35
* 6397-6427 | -1.1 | 2.15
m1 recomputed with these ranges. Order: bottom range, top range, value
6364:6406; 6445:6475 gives 1.03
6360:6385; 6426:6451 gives 1.12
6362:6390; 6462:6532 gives 1.04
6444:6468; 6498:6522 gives 0.93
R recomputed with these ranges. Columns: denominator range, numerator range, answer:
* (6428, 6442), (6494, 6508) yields 0.86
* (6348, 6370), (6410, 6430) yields 1.03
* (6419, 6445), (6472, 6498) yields 0.93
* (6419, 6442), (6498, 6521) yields 0.89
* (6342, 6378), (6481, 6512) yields 0.92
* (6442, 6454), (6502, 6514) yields 0.80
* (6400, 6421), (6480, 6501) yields 0.96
